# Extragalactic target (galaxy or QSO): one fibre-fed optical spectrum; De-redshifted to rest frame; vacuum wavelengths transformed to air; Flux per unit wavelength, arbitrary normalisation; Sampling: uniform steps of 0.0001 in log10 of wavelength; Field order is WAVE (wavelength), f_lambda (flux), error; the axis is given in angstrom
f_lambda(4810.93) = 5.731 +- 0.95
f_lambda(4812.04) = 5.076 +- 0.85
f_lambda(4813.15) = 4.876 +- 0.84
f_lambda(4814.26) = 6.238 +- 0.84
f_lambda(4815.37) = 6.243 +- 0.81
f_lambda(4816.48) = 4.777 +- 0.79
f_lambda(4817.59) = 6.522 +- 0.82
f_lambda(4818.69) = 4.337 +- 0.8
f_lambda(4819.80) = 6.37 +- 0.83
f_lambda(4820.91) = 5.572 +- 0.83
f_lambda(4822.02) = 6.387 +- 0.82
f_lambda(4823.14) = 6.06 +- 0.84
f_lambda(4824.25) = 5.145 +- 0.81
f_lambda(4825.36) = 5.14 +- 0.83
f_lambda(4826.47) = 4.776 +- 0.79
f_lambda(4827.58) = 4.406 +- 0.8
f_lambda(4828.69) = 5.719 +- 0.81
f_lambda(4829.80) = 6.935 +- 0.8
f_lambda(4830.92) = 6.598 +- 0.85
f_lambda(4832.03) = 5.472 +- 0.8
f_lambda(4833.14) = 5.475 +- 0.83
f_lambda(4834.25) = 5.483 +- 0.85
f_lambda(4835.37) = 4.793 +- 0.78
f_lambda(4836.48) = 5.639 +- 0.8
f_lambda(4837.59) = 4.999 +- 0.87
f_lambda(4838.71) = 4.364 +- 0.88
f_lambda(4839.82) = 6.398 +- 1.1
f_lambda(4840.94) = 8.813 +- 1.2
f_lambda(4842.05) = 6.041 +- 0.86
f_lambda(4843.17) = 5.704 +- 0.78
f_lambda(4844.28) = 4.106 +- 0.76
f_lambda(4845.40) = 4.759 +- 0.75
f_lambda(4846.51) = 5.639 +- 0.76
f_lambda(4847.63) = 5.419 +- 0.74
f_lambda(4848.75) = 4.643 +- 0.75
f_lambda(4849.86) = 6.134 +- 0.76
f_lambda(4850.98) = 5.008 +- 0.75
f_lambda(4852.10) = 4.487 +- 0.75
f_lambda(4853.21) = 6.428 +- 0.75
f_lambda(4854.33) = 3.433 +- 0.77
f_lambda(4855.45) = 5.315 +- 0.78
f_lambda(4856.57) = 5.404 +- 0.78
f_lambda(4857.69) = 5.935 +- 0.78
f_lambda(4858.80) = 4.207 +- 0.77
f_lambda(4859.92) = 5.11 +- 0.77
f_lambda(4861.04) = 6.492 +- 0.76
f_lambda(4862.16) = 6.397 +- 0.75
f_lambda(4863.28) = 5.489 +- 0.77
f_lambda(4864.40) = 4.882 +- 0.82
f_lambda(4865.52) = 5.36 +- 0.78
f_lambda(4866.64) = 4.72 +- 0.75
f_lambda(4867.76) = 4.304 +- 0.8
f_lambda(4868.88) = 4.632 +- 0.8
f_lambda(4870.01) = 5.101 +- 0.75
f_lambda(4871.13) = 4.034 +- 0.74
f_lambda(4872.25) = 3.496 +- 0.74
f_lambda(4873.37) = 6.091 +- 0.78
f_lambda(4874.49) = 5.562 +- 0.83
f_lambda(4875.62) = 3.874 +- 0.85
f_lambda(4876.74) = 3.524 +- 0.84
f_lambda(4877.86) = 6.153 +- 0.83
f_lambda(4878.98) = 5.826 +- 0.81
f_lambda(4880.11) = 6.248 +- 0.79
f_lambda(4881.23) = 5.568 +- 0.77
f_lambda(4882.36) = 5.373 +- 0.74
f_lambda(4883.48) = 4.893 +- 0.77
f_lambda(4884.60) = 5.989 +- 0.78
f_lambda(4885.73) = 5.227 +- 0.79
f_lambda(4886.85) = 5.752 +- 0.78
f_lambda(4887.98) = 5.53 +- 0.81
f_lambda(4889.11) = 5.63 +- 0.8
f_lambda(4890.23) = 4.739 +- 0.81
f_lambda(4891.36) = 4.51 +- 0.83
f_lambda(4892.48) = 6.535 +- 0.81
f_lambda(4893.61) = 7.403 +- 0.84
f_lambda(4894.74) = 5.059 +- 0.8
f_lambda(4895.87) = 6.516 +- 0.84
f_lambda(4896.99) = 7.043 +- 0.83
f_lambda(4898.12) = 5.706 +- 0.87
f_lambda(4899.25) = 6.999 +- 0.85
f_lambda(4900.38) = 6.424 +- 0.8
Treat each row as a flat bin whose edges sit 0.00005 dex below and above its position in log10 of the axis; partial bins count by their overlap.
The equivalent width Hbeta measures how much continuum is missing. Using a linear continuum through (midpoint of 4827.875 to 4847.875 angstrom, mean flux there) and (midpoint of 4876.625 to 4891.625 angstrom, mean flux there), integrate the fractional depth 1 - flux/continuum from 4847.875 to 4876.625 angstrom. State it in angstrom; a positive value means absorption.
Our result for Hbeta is 2.6 angstrom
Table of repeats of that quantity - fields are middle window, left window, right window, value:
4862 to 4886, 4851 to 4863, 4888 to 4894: 1.8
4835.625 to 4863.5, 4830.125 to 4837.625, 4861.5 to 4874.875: -0.7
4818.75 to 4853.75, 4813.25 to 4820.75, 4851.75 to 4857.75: -1.0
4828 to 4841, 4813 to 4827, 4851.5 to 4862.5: -0.7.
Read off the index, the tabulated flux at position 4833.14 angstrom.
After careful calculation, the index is 5.475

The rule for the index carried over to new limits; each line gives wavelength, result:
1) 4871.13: 4.034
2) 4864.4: 4.882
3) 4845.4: 4.759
